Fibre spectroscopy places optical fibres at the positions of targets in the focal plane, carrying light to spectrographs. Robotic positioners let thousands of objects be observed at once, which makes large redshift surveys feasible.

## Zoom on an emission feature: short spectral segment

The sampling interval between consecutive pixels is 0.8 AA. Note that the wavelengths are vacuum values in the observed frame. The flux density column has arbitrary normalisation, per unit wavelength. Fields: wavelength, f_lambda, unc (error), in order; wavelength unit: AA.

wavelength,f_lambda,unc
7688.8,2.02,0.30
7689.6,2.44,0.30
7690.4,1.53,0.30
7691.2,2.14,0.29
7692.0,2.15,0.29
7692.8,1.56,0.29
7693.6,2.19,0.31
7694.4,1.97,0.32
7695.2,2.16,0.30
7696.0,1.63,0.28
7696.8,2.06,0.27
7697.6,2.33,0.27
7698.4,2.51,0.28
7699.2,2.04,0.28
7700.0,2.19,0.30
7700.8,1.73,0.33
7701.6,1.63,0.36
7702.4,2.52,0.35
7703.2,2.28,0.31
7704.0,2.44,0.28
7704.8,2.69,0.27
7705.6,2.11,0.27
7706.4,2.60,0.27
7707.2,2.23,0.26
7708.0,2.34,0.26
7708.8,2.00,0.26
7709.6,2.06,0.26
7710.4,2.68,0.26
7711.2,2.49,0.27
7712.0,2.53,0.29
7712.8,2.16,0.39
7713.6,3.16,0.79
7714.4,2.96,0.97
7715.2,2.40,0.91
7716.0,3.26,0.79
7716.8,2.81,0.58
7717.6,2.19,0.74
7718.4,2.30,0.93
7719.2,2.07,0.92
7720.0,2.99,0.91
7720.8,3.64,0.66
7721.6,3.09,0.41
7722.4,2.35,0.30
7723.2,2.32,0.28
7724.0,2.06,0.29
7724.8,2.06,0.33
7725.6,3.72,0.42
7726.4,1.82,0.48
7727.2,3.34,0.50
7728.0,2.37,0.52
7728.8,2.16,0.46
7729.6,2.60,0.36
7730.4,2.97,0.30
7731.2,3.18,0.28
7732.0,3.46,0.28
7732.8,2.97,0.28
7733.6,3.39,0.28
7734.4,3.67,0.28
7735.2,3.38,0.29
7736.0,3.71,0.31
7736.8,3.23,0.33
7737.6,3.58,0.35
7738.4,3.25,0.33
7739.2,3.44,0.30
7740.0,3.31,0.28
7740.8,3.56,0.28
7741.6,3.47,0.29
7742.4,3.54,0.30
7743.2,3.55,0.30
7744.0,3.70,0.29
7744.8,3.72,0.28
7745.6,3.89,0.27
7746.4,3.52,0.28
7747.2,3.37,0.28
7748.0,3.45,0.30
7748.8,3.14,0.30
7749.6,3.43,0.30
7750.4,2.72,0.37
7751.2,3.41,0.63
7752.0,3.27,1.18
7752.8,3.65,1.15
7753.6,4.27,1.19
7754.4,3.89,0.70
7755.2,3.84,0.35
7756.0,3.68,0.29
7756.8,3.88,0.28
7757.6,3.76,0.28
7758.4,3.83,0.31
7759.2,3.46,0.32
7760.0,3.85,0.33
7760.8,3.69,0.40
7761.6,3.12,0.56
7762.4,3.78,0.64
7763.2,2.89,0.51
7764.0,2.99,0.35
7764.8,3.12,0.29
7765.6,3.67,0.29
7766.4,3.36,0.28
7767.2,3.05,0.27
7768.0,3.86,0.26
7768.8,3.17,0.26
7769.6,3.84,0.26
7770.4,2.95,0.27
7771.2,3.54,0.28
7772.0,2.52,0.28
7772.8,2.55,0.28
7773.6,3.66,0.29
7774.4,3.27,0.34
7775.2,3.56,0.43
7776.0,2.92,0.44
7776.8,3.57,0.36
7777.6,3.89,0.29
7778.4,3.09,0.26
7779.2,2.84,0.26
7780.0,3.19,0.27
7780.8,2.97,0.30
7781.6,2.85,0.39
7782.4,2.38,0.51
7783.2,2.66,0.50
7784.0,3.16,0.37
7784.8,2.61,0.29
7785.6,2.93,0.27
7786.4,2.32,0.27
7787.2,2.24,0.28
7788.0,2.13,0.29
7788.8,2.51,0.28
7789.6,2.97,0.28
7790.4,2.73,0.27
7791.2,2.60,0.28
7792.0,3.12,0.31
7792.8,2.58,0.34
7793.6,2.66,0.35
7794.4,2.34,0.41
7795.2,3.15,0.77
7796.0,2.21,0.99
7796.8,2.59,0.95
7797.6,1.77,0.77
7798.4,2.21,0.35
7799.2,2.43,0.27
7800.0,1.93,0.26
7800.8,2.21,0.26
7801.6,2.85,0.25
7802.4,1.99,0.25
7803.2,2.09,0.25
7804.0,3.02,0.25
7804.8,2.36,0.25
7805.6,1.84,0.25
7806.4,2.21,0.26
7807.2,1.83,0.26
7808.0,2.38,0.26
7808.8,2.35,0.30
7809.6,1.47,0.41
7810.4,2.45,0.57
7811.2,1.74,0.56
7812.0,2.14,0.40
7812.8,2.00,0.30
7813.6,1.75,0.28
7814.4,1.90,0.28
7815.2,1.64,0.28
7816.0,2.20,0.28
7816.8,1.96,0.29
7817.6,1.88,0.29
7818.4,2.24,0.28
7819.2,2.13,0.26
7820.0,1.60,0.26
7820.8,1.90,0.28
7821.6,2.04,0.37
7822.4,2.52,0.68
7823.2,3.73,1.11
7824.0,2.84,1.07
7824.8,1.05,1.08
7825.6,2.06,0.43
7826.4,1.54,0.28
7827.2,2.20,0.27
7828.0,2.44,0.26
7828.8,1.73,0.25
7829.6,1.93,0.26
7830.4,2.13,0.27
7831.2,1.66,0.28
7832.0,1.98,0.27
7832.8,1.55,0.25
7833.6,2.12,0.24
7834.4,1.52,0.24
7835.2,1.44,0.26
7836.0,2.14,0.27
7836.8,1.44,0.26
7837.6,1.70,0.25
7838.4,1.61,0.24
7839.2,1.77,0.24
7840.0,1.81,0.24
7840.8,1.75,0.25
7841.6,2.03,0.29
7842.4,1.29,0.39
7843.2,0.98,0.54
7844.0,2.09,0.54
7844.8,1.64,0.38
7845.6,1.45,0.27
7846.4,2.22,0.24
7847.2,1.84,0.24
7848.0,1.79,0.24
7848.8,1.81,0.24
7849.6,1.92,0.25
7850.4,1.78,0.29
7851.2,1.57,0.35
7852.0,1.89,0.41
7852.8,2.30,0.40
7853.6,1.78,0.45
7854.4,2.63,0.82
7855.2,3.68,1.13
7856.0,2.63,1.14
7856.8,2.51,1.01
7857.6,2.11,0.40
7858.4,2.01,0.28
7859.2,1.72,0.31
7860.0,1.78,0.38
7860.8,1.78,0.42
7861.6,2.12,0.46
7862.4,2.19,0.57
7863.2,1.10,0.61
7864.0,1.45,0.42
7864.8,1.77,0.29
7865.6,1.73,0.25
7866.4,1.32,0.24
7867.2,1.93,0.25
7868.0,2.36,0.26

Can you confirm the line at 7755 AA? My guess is Mg II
